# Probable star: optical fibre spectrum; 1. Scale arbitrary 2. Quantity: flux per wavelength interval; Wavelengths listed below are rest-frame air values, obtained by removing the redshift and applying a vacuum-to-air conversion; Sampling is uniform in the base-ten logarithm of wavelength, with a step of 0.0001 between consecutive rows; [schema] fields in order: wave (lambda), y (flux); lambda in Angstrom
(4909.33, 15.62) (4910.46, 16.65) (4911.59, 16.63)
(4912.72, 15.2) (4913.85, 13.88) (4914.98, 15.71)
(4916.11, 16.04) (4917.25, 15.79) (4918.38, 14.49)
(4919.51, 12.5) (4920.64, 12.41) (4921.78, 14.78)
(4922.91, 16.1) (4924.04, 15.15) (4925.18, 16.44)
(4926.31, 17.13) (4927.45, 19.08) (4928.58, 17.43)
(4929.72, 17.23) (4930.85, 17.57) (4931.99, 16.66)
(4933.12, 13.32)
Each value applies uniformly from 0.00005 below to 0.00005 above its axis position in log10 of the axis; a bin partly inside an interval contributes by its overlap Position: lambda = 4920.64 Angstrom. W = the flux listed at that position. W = 12.41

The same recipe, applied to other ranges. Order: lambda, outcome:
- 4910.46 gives 16.65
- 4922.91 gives 16.1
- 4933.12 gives 13.32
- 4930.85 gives 17.57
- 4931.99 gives 16.66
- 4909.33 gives 15.62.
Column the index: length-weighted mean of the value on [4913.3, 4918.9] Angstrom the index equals 15.2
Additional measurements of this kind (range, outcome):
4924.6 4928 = 17.5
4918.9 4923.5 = 14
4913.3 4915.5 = 14.8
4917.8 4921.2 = 13.2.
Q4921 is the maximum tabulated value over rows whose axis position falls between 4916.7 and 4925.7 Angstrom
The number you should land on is 16.44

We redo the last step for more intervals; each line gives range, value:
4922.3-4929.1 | 19.08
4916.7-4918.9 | 15.79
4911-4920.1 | 16.63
